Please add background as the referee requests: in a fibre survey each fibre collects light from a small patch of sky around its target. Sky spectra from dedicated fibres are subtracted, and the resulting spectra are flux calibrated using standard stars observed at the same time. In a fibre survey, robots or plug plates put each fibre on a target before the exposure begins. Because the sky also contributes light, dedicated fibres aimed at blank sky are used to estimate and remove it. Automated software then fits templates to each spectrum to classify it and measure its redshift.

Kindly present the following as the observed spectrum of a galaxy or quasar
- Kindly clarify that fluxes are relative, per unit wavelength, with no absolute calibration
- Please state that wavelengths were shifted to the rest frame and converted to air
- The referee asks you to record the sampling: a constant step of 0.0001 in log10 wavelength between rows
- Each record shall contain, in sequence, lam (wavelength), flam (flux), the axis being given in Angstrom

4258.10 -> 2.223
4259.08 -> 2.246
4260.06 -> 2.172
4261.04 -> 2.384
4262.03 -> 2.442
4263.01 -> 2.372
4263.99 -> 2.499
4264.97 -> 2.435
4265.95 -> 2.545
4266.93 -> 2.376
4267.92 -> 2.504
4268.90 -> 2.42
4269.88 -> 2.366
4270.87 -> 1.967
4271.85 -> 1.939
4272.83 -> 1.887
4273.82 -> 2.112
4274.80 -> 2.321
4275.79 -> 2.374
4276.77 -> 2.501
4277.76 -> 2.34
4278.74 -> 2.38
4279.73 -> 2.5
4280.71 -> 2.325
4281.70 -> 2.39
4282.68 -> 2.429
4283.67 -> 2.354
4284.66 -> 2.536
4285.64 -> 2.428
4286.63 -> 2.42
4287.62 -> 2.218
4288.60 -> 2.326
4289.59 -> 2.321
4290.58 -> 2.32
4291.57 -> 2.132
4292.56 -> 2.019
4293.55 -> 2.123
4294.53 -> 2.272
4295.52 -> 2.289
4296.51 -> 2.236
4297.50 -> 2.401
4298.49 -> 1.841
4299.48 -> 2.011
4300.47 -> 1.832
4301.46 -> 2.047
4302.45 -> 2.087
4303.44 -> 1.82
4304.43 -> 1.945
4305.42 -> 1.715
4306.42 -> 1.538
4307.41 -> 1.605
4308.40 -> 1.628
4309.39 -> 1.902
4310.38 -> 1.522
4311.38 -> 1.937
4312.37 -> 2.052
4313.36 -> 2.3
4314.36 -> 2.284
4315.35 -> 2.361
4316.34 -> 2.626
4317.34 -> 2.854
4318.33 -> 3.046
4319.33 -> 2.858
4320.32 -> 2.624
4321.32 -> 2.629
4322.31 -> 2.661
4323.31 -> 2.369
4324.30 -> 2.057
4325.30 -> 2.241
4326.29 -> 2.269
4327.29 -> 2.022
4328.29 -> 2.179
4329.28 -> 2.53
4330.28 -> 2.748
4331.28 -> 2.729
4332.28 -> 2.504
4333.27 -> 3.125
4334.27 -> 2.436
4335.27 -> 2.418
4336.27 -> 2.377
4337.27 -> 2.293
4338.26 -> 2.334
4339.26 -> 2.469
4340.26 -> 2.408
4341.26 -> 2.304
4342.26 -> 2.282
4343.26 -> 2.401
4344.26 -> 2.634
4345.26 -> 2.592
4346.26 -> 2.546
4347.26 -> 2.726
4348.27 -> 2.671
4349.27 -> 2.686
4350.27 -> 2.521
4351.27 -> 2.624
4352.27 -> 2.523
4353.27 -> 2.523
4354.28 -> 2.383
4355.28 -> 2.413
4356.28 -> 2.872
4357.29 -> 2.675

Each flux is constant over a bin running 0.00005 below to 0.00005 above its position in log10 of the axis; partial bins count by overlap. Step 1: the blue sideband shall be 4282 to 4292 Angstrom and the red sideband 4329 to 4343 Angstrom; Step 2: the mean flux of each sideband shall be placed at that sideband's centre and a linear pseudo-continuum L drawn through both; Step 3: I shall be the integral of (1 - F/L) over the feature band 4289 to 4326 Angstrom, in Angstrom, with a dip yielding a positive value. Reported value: 3.6 Angstrom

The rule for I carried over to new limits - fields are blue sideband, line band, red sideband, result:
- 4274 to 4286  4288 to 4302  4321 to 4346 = 1.5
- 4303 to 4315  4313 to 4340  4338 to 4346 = -4.3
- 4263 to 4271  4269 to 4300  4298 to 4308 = -2.0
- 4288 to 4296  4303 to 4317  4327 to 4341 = 2.3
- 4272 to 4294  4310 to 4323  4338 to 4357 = -0.2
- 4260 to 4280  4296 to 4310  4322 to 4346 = 2.8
